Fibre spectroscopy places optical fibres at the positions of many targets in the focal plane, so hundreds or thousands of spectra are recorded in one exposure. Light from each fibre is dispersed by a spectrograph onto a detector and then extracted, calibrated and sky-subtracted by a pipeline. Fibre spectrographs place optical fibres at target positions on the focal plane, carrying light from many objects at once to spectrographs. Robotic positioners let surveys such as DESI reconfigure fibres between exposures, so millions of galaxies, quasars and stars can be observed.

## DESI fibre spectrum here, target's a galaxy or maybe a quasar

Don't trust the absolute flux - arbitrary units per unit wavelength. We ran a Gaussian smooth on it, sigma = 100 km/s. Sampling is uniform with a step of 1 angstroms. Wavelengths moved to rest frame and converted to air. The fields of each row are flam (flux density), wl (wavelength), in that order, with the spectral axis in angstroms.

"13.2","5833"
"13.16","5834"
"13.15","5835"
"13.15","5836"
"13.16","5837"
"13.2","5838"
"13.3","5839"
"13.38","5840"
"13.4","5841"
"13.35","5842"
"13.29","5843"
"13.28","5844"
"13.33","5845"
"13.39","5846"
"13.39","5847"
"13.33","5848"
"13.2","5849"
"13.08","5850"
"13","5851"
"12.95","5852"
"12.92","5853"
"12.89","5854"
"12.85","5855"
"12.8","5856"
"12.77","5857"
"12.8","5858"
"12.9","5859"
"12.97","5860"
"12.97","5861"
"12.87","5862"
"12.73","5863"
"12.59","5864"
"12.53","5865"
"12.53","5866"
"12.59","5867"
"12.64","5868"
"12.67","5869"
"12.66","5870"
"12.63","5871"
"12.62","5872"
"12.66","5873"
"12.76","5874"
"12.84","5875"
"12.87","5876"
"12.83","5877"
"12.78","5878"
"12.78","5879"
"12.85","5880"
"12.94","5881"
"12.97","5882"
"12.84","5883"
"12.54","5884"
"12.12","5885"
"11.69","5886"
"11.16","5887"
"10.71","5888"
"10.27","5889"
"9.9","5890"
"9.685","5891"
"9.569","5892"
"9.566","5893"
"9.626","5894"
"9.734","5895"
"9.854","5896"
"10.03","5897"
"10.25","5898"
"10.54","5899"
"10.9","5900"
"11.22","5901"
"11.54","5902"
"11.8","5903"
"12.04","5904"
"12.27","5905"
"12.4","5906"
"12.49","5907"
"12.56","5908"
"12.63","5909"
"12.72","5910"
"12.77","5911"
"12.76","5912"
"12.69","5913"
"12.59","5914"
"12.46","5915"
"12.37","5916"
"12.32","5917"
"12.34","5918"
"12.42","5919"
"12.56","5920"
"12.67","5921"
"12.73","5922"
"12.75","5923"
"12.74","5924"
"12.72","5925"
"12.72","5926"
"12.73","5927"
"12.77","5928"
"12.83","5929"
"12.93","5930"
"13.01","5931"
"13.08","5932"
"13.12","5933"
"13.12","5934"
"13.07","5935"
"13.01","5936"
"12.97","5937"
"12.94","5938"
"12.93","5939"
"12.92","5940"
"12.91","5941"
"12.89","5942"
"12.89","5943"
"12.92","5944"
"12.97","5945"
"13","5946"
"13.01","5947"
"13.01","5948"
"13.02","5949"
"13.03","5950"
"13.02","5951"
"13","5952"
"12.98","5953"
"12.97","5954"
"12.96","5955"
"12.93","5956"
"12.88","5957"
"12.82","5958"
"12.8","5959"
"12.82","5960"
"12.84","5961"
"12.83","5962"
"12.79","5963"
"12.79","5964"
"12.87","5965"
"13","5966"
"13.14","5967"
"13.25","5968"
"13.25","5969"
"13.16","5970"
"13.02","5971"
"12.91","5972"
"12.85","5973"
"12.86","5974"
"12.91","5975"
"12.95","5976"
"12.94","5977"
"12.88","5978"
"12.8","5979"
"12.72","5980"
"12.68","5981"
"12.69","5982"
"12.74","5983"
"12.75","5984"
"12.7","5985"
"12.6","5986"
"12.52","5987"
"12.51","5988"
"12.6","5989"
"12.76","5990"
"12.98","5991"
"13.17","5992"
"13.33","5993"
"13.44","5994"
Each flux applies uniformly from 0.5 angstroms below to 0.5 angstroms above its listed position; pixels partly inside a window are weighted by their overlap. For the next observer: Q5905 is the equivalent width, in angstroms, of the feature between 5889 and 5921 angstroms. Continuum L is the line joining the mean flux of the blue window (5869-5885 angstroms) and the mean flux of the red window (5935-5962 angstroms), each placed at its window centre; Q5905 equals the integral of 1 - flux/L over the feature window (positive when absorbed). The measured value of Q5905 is 3.3 angstroms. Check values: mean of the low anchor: 12.7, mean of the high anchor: 12.9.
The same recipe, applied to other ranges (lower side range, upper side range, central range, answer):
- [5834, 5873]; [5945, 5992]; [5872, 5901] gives 3.4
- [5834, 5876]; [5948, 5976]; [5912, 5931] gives 0.5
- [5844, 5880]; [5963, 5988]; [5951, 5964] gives 0.0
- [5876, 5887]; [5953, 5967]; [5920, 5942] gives -0.2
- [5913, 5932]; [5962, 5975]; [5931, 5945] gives -0.2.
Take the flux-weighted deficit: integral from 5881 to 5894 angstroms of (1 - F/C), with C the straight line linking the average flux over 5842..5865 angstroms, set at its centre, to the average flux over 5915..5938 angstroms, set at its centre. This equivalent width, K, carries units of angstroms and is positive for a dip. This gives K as 1.81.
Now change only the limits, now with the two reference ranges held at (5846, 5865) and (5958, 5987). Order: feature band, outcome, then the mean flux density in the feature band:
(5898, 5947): 1.30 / 12.6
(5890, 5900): 2.32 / 9.93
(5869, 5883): 0.16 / 12.8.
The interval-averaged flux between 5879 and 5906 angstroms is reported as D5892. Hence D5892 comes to 11.2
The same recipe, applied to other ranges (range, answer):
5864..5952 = 12.3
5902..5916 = 12.4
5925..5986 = 12.9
